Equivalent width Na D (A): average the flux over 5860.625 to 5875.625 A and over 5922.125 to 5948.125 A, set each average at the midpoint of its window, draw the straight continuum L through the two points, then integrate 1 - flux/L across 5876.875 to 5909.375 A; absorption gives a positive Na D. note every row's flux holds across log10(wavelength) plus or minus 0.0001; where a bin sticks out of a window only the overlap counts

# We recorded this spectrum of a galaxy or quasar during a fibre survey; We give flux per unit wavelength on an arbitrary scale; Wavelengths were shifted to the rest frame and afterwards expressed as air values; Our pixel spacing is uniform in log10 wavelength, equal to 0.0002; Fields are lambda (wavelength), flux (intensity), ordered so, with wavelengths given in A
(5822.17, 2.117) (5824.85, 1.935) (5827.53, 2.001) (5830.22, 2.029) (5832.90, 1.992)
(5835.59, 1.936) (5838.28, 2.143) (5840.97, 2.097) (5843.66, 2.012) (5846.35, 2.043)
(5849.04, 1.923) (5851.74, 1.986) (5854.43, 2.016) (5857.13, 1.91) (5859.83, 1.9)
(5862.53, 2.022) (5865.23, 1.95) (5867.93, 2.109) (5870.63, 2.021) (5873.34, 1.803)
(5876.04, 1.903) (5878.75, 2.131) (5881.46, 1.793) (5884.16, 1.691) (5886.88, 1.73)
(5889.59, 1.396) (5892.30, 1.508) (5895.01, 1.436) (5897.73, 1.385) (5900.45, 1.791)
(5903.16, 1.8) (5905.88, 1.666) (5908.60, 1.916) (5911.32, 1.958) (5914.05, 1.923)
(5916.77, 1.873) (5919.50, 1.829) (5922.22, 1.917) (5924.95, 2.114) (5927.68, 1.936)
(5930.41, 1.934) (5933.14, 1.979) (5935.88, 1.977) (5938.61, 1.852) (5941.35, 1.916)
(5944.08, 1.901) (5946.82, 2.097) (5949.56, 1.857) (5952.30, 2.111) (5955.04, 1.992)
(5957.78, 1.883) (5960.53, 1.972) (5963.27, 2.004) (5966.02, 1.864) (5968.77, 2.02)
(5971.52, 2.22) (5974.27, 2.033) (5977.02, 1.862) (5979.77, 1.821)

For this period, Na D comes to 4.7 A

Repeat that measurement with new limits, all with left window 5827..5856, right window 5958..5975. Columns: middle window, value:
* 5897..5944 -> 3.2 A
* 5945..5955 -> 0.0 A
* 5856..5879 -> 0.6 A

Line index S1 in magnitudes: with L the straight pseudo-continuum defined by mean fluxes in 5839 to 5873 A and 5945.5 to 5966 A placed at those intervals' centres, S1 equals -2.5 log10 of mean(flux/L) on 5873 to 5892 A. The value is 0.13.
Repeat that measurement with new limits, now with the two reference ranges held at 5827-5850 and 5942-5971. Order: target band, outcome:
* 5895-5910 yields 0.18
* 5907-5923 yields 0.05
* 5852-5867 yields 0.03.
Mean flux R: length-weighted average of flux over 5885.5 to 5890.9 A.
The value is 1.56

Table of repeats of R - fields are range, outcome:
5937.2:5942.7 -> 1.88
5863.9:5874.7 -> 1.97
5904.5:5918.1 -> 1.87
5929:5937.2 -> 1.96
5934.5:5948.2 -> 1.95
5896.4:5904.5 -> 1.66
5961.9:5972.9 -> 2.03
